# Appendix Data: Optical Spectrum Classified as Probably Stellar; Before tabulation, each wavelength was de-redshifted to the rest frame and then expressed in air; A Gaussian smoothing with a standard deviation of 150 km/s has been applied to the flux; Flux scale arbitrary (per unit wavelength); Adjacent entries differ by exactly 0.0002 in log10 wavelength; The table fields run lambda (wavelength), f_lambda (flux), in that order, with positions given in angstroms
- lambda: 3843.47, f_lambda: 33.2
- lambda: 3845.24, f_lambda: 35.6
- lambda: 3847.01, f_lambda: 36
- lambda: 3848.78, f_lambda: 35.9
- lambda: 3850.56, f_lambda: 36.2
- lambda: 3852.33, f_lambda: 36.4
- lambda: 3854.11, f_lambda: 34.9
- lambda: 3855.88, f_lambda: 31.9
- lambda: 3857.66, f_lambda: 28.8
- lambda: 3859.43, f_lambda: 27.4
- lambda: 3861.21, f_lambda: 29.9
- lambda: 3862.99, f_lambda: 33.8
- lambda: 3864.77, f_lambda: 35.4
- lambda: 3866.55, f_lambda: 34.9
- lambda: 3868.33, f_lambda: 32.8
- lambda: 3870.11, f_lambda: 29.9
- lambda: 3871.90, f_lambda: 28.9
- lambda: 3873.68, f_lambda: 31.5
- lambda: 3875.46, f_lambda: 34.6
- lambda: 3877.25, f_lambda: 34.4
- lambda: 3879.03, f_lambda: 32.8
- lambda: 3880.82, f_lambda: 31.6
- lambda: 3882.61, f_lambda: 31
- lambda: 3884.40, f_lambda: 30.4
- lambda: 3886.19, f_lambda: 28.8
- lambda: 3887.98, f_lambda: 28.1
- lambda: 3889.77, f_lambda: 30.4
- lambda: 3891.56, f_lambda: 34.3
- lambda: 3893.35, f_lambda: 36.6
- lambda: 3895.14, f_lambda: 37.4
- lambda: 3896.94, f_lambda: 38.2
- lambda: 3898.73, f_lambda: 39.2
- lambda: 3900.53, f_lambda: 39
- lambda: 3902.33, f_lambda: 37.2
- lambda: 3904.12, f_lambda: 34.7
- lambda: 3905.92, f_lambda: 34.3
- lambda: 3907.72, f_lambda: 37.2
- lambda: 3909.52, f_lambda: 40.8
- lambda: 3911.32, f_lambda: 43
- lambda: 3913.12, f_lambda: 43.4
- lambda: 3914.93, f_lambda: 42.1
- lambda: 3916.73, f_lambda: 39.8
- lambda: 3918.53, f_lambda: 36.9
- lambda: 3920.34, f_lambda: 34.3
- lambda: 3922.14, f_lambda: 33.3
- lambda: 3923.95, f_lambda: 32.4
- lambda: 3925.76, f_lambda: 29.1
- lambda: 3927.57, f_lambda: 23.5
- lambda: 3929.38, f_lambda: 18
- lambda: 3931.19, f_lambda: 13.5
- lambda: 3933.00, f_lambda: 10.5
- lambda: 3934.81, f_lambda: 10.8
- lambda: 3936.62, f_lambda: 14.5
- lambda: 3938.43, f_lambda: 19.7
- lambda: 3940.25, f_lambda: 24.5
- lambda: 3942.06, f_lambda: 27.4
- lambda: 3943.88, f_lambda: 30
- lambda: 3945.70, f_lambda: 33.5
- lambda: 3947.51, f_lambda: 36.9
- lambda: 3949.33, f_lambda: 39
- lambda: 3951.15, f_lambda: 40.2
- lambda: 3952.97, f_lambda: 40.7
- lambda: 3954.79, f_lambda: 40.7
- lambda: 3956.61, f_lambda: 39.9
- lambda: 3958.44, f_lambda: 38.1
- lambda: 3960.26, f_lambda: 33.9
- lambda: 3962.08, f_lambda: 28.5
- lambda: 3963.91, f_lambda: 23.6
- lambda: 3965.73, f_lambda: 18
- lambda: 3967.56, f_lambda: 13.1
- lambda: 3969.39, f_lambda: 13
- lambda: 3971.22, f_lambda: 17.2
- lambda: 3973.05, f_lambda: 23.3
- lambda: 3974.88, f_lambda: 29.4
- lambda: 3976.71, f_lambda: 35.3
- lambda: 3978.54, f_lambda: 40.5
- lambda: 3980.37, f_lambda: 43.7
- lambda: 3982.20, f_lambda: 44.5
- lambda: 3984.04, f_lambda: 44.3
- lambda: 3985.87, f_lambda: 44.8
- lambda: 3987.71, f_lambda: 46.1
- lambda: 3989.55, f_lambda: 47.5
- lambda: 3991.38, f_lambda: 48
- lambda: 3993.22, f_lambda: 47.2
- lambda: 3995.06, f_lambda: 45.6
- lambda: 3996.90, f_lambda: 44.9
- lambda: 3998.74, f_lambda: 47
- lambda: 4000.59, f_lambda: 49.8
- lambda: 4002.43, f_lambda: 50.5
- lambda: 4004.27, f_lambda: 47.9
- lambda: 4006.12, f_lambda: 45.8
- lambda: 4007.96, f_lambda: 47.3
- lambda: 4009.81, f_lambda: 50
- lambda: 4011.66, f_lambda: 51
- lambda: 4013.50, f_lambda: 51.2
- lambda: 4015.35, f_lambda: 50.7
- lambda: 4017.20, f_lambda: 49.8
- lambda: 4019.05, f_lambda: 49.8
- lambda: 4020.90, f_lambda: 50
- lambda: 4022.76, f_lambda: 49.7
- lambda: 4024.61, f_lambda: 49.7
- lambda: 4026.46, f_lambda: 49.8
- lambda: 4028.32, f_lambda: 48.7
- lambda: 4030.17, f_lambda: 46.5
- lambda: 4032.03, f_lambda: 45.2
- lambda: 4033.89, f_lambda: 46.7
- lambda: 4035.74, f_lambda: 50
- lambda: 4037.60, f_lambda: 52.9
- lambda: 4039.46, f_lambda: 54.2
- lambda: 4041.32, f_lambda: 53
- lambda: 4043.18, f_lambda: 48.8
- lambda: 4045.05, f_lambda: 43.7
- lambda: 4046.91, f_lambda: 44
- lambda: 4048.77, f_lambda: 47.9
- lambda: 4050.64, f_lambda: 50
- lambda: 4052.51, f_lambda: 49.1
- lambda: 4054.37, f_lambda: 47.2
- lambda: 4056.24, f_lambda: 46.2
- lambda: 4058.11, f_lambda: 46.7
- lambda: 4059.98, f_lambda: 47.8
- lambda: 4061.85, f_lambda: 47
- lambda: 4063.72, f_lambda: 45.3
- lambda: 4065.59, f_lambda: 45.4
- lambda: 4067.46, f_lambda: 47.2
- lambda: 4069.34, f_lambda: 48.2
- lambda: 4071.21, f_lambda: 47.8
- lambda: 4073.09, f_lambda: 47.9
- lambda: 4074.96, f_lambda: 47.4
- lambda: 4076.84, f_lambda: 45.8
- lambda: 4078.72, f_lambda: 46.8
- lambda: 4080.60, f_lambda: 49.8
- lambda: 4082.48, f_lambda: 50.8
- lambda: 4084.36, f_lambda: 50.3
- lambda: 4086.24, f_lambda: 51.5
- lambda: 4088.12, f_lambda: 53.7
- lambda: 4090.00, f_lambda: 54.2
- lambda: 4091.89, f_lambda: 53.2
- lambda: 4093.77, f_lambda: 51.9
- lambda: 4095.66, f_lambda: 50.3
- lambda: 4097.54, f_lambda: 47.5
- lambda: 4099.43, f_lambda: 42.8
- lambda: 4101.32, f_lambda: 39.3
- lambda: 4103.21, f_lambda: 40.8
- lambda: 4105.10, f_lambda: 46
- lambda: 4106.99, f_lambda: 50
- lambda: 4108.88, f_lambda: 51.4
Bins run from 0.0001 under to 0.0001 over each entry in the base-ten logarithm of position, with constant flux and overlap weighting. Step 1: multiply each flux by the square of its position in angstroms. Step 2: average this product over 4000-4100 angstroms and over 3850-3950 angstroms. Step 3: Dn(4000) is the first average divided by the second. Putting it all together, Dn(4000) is 1.66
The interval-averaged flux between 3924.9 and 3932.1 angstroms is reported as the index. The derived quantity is 21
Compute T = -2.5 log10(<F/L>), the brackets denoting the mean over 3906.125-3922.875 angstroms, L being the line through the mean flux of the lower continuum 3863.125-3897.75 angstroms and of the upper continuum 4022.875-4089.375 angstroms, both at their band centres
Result -0.09 mag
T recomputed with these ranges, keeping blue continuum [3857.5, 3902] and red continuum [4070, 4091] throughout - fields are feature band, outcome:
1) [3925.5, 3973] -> 0.43 mag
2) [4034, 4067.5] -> -0.02 mag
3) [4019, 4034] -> -0.08 mag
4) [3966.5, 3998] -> 0.13 mag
